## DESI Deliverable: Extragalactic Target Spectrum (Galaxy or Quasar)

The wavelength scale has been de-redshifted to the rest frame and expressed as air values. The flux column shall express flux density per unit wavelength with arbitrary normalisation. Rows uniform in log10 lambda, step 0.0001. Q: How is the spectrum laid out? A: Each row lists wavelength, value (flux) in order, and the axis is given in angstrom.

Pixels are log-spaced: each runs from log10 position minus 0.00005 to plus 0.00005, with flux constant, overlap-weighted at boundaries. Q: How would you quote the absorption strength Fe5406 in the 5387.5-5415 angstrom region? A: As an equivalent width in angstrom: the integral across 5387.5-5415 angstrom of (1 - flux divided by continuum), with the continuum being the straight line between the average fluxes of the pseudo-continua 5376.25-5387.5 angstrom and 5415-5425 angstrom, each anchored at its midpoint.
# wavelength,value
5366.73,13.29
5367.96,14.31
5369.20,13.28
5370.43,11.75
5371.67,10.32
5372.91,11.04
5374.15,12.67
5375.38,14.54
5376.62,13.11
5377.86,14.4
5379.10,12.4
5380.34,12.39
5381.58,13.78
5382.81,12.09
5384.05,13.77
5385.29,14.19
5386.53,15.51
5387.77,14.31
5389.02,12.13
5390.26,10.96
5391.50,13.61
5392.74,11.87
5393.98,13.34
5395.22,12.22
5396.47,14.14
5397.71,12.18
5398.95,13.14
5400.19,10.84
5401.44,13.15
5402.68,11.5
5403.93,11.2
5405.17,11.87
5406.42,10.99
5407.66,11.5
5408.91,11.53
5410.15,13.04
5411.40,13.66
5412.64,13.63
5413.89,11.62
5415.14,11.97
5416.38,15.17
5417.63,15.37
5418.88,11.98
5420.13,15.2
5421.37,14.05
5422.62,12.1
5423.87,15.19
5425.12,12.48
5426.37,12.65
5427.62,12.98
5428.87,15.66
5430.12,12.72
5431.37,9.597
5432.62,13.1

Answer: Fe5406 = 2.76 angstrom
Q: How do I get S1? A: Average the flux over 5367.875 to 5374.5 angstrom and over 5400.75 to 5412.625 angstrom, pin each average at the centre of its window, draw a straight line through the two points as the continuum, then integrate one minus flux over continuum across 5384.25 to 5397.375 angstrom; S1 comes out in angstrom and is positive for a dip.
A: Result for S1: -1.2 angstrom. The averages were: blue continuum 12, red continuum 12.1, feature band 13.2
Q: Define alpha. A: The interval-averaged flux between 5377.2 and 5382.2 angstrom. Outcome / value 13.2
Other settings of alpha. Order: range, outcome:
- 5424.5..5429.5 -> 13.4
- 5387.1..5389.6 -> 13.2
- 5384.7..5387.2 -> 14.9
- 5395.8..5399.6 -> 13.1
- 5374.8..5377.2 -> 13.8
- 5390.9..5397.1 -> 13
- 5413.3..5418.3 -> 13.5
